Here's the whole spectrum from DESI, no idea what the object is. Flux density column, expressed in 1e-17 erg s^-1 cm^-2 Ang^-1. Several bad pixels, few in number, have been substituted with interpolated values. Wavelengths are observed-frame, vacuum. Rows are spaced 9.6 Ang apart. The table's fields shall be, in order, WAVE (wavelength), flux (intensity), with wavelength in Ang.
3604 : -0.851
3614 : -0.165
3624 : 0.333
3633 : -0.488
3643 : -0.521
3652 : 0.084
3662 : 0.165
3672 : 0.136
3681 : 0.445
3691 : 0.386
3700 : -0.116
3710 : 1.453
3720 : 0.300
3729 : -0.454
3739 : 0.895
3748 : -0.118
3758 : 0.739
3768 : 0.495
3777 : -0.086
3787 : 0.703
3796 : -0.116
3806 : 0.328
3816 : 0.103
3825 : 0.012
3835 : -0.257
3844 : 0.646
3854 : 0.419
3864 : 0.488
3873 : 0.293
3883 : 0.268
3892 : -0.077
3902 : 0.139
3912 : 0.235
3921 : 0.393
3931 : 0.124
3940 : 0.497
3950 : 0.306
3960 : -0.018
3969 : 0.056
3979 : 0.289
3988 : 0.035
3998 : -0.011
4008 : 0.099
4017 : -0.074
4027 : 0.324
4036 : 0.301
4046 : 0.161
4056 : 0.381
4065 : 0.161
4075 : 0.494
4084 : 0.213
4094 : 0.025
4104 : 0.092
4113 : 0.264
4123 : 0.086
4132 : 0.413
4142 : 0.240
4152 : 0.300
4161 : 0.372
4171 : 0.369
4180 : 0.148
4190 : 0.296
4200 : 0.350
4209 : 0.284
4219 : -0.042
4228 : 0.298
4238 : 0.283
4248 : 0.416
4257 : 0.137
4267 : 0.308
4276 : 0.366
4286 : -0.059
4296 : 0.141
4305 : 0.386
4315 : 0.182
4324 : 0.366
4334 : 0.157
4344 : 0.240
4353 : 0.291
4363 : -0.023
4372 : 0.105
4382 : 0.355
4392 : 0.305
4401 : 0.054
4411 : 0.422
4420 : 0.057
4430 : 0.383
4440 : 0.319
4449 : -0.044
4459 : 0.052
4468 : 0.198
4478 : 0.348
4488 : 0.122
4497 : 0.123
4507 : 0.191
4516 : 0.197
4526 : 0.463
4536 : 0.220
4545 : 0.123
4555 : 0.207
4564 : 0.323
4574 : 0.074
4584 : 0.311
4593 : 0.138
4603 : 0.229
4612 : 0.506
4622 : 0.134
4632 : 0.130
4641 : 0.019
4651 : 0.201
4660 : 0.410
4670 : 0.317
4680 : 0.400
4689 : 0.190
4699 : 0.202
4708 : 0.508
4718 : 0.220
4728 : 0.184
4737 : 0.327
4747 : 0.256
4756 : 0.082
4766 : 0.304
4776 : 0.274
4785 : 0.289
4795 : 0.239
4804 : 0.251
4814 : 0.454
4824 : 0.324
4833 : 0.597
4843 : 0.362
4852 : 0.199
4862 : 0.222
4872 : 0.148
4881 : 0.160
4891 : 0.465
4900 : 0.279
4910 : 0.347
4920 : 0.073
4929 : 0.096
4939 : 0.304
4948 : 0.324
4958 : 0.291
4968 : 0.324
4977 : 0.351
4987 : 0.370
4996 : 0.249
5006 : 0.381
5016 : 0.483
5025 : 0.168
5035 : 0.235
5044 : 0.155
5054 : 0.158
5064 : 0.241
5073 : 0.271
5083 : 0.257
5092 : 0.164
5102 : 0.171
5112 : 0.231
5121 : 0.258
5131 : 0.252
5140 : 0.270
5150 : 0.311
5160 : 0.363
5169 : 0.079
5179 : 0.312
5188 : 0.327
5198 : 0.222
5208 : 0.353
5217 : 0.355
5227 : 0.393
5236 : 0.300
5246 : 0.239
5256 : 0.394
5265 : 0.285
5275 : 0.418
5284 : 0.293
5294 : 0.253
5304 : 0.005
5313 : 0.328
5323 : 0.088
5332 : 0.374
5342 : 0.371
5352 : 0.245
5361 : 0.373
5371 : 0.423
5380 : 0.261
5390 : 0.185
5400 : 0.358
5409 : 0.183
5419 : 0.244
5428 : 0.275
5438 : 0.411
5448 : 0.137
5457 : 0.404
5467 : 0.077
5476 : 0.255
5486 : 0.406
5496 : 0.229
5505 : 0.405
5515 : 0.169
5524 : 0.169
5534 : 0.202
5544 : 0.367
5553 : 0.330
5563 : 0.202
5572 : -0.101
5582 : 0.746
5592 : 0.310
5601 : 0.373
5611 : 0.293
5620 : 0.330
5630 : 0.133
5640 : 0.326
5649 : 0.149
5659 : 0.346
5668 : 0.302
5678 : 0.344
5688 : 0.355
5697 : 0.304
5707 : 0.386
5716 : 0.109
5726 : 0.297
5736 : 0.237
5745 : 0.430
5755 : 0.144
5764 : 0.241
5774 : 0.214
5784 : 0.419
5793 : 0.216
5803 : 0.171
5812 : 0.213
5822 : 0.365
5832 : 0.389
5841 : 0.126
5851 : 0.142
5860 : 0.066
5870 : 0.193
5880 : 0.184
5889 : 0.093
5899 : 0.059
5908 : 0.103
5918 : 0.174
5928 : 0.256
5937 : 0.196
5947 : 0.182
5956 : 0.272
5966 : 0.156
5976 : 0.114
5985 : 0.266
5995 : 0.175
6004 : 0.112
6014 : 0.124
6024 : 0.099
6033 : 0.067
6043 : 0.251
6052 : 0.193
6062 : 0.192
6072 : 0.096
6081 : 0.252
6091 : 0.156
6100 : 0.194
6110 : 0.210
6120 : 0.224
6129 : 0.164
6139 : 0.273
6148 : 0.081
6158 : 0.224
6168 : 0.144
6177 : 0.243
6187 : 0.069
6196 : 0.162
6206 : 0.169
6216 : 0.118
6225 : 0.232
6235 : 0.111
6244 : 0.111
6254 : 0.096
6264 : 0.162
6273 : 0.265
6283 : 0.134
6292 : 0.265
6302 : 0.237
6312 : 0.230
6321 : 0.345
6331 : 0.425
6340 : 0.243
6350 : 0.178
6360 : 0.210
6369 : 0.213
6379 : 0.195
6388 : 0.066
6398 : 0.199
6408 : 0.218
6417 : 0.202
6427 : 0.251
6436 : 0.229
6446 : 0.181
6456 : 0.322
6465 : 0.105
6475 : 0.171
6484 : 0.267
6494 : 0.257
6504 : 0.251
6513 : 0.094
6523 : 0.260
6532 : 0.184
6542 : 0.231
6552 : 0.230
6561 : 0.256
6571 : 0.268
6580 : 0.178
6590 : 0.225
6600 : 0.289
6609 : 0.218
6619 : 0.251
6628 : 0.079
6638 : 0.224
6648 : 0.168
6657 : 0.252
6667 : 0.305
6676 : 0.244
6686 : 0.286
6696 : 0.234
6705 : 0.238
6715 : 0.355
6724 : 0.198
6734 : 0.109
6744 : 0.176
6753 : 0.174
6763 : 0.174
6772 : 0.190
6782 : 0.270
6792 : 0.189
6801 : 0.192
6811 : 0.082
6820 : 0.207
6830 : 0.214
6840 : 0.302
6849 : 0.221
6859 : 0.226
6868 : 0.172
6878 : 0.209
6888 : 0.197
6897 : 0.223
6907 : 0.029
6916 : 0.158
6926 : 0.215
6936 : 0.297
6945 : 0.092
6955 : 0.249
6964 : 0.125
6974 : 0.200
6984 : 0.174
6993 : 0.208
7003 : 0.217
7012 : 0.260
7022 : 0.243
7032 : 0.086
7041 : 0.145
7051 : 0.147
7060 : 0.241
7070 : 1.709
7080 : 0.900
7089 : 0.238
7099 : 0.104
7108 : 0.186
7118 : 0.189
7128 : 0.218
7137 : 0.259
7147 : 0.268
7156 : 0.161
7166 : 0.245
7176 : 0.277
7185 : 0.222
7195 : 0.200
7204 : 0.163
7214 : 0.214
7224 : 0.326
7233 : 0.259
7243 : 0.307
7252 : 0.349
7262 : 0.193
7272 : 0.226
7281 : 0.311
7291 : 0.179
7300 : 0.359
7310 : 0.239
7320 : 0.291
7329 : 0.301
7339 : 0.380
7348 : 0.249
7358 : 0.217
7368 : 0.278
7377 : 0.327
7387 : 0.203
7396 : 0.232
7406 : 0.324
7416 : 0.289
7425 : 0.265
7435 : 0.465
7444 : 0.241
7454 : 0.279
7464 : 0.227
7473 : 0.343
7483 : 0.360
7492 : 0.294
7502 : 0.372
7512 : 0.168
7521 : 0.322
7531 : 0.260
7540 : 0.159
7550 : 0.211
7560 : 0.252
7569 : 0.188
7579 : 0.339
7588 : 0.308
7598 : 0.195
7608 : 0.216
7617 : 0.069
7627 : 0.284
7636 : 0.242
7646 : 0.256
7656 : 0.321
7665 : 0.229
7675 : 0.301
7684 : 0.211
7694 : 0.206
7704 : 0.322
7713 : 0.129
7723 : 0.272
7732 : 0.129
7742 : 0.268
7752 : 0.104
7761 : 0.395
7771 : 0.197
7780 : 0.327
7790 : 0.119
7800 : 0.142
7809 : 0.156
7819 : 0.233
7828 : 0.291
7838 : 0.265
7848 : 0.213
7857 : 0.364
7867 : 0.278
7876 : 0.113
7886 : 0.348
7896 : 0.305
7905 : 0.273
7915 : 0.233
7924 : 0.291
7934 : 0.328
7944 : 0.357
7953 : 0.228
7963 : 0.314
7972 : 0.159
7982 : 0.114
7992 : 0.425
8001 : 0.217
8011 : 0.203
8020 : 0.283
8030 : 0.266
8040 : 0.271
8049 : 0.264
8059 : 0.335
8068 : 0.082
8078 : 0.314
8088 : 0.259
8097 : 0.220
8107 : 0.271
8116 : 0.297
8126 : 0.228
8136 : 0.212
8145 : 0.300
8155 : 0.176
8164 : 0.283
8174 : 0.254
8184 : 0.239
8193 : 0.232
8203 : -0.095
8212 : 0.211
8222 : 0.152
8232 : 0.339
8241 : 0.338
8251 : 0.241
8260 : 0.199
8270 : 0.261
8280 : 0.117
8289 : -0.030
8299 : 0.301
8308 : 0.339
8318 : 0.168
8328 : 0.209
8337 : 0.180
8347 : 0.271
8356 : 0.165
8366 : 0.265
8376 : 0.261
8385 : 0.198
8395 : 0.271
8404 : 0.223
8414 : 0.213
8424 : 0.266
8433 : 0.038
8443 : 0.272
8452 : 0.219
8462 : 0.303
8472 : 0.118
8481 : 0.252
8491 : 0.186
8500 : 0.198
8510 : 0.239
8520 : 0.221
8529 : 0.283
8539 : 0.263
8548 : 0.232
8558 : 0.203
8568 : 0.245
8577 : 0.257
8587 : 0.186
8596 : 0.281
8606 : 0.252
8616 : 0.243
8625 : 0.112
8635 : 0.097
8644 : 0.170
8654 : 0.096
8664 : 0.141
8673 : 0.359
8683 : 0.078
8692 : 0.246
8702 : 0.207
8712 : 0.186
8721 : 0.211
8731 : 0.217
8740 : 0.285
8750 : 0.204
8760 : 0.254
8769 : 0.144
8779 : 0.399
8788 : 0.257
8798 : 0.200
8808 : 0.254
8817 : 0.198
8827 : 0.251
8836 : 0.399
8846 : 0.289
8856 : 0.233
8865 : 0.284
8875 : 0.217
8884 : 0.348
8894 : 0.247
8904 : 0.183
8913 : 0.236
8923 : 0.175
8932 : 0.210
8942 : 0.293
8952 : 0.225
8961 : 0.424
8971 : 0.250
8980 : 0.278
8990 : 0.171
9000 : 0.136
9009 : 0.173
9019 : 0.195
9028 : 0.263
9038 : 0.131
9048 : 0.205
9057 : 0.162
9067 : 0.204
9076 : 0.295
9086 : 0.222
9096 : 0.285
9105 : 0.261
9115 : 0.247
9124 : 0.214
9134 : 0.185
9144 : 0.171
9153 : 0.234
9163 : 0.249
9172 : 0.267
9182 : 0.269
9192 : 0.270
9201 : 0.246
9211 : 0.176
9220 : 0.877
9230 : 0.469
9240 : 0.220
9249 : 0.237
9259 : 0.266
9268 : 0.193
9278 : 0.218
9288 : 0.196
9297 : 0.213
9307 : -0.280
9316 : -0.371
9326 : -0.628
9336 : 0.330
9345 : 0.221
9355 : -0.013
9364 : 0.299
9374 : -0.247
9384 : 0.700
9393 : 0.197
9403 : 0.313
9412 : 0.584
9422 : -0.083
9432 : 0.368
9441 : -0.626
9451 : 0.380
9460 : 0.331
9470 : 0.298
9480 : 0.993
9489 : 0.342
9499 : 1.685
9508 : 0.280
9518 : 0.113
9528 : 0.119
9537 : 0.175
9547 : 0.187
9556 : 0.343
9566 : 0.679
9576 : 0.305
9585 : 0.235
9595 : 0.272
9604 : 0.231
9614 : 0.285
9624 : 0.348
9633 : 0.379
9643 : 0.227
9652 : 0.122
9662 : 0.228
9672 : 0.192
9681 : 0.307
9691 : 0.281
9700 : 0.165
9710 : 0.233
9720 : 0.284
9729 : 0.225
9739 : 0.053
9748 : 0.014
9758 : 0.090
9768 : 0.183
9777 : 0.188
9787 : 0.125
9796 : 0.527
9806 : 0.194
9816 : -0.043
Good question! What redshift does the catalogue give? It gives 0.897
